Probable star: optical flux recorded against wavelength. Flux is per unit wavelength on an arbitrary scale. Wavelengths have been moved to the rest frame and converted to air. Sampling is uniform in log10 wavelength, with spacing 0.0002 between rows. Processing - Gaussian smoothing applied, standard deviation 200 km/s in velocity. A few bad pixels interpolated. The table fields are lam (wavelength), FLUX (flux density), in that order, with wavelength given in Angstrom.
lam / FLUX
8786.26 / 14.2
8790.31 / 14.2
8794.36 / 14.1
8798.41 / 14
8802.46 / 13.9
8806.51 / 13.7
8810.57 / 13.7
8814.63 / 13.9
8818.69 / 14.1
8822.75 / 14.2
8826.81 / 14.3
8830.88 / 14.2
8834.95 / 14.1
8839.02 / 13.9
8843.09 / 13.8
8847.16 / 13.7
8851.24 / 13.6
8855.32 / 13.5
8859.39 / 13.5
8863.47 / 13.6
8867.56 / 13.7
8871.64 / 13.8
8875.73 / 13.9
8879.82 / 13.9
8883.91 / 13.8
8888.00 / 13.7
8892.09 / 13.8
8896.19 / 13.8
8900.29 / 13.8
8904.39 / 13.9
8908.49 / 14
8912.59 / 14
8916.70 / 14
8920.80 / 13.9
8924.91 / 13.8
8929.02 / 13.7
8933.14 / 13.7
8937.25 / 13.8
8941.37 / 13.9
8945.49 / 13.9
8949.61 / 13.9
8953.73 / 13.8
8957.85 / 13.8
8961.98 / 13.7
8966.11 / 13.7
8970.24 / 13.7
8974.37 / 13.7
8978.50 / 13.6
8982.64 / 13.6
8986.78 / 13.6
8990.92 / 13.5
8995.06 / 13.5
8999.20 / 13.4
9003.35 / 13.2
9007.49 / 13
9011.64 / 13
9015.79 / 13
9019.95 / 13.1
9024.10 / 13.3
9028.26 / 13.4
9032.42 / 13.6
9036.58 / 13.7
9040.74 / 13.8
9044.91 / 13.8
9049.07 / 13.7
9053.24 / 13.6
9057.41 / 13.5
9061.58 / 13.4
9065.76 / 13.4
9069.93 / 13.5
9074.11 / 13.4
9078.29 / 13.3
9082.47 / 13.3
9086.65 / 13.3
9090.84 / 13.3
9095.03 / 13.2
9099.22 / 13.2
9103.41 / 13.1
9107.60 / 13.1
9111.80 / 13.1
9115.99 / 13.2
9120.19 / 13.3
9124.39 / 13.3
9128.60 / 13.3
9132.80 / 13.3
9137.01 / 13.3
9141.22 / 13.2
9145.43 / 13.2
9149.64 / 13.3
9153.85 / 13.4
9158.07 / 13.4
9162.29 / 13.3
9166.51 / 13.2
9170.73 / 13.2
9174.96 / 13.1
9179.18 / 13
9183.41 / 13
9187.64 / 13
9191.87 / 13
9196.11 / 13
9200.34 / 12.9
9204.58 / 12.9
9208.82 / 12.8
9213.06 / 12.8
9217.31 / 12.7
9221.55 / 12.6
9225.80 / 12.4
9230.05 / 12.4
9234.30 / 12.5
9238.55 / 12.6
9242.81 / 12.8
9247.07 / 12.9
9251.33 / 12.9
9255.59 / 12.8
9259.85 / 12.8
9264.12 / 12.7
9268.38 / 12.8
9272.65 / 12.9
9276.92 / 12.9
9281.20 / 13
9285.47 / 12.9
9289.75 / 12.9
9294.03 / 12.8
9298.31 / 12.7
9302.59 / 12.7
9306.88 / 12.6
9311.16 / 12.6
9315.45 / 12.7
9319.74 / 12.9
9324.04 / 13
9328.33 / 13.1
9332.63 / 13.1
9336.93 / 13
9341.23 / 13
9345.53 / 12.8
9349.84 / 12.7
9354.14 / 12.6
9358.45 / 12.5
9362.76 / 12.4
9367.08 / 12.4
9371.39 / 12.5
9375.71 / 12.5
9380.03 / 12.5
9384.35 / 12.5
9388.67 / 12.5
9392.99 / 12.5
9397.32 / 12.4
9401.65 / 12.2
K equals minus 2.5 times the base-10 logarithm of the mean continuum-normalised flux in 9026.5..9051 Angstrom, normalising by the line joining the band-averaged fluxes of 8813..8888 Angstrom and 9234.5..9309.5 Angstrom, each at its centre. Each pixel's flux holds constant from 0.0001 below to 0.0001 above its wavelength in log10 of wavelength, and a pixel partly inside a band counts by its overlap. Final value -0.02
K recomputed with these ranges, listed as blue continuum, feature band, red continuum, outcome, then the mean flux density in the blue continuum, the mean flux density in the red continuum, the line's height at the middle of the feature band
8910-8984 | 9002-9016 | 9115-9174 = 0.05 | 13.8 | 13.3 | 13.6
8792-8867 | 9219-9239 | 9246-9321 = 0.04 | 13.9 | 12.8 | 12.9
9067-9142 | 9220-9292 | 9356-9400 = 0.01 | 13.3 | 12.5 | 12.8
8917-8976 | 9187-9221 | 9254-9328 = 0.02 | 13.8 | 12.8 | 13.1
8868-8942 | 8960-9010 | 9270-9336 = 0.01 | 13.8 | 12.9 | 13.6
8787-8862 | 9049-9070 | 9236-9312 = -0.01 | 13.9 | 12.8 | 13.3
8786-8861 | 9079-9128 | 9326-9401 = 0.00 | 13.9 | 12.6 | 13.3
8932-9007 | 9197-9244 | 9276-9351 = 0.03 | 13.7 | 12.9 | 13.1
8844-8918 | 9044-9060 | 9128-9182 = -0.02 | 13.8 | 13.2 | 13.4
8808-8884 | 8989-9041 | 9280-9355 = 0.01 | 13.9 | 12.8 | 13.5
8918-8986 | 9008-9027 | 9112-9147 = 0.04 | 13.8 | 13.3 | 13.6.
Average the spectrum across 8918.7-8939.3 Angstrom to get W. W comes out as 13.8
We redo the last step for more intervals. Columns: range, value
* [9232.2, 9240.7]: 12.5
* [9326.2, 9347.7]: 13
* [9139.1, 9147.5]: 13.2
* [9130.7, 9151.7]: 13.3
